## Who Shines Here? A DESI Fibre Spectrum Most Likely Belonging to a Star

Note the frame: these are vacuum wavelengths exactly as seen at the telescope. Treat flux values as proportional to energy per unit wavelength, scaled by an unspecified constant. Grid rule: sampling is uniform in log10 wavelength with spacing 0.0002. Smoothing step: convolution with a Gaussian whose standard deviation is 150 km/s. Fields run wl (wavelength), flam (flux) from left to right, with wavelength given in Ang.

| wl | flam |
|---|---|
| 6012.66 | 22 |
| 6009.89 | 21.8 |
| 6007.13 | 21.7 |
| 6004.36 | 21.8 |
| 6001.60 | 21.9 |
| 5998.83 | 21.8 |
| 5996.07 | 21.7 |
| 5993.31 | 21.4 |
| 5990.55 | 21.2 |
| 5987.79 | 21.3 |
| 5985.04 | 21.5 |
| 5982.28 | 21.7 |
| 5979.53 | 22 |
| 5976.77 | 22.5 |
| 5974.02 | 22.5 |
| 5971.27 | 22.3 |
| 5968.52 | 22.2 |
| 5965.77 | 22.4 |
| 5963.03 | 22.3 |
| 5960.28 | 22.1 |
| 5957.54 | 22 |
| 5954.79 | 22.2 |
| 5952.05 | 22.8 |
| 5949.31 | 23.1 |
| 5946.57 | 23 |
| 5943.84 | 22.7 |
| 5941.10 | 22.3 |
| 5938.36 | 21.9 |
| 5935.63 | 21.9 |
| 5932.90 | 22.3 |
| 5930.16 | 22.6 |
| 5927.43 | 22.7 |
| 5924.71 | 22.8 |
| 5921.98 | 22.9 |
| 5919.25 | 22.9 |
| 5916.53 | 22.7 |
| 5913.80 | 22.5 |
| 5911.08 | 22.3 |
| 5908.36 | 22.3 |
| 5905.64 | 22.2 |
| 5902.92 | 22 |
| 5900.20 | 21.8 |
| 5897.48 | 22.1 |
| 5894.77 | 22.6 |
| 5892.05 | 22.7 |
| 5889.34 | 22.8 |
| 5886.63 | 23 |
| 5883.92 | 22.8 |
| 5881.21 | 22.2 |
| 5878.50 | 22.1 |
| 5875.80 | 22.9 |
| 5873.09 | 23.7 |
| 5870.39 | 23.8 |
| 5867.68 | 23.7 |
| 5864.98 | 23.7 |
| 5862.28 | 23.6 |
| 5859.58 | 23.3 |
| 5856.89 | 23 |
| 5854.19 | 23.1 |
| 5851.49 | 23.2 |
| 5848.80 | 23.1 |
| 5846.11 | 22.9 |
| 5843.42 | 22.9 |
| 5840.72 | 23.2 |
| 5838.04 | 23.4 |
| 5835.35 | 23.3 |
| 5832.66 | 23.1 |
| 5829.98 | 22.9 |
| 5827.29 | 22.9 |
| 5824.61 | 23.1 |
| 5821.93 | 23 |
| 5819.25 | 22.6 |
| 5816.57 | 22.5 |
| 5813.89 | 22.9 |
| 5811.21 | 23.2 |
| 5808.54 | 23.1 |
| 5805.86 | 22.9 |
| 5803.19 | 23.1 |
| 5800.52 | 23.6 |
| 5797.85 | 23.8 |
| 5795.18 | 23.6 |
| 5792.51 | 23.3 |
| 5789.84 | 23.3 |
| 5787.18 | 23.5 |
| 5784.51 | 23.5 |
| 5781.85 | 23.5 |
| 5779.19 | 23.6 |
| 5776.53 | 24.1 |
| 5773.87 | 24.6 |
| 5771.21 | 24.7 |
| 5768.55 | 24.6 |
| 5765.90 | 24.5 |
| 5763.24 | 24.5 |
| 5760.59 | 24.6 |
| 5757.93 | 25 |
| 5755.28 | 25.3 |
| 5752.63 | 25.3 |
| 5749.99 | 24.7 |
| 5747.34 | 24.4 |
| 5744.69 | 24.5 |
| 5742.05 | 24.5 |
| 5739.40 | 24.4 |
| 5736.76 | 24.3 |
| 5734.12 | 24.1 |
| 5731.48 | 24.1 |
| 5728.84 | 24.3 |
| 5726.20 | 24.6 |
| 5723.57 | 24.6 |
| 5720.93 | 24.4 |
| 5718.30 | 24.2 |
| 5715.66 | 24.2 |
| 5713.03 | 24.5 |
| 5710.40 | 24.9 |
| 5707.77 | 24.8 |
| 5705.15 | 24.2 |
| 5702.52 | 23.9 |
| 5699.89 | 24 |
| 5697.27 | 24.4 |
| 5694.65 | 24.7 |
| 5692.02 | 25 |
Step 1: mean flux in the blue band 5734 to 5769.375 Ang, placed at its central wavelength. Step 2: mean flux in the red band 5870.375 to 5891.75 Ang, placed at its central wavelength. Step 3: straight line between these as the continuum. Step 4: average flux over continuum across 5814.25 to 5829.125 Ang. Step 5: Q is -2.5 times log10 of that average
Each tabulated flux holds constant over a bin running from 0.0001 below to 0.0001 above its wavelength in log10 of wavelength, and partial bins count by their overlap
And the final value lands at 0.04 mag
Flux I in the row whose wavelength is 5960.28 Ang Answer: 22.1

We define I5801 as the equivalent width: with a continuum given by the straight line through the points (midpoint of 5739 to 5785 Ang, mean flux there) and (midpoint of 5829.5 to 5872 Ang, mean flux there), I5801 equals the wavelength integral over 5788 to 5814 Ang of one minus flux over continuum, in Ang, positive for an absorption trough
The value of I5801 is 0.7 Ang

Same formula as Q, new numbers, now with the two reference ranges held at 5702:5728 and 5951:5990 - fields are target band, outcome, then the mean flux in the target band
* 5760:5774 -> -0.027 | 24.6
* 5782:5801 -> 0.011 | 23.5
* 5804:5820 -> 0.032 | 22.9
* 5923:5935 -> -0.004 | 22.6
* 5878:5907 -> 0.020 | 22.4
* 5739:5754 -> -0.022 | 24.7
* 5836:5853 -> 0.006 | 23.1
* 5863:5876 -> -0.027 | 23.6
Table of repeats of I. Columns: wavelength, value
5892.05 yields 22.7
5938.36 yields 21.9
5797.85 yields 23.8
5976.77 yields 22.5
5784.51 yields 23.5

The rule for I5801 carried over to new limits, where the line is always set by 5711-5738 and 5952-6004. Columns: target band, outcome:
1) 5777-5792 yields 0.2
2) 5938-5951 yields -0.2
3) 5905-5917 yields 0.1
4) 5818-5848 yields 0.4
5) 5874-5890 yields 0.1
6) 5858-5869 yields -0.3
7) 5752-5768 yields -0.5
